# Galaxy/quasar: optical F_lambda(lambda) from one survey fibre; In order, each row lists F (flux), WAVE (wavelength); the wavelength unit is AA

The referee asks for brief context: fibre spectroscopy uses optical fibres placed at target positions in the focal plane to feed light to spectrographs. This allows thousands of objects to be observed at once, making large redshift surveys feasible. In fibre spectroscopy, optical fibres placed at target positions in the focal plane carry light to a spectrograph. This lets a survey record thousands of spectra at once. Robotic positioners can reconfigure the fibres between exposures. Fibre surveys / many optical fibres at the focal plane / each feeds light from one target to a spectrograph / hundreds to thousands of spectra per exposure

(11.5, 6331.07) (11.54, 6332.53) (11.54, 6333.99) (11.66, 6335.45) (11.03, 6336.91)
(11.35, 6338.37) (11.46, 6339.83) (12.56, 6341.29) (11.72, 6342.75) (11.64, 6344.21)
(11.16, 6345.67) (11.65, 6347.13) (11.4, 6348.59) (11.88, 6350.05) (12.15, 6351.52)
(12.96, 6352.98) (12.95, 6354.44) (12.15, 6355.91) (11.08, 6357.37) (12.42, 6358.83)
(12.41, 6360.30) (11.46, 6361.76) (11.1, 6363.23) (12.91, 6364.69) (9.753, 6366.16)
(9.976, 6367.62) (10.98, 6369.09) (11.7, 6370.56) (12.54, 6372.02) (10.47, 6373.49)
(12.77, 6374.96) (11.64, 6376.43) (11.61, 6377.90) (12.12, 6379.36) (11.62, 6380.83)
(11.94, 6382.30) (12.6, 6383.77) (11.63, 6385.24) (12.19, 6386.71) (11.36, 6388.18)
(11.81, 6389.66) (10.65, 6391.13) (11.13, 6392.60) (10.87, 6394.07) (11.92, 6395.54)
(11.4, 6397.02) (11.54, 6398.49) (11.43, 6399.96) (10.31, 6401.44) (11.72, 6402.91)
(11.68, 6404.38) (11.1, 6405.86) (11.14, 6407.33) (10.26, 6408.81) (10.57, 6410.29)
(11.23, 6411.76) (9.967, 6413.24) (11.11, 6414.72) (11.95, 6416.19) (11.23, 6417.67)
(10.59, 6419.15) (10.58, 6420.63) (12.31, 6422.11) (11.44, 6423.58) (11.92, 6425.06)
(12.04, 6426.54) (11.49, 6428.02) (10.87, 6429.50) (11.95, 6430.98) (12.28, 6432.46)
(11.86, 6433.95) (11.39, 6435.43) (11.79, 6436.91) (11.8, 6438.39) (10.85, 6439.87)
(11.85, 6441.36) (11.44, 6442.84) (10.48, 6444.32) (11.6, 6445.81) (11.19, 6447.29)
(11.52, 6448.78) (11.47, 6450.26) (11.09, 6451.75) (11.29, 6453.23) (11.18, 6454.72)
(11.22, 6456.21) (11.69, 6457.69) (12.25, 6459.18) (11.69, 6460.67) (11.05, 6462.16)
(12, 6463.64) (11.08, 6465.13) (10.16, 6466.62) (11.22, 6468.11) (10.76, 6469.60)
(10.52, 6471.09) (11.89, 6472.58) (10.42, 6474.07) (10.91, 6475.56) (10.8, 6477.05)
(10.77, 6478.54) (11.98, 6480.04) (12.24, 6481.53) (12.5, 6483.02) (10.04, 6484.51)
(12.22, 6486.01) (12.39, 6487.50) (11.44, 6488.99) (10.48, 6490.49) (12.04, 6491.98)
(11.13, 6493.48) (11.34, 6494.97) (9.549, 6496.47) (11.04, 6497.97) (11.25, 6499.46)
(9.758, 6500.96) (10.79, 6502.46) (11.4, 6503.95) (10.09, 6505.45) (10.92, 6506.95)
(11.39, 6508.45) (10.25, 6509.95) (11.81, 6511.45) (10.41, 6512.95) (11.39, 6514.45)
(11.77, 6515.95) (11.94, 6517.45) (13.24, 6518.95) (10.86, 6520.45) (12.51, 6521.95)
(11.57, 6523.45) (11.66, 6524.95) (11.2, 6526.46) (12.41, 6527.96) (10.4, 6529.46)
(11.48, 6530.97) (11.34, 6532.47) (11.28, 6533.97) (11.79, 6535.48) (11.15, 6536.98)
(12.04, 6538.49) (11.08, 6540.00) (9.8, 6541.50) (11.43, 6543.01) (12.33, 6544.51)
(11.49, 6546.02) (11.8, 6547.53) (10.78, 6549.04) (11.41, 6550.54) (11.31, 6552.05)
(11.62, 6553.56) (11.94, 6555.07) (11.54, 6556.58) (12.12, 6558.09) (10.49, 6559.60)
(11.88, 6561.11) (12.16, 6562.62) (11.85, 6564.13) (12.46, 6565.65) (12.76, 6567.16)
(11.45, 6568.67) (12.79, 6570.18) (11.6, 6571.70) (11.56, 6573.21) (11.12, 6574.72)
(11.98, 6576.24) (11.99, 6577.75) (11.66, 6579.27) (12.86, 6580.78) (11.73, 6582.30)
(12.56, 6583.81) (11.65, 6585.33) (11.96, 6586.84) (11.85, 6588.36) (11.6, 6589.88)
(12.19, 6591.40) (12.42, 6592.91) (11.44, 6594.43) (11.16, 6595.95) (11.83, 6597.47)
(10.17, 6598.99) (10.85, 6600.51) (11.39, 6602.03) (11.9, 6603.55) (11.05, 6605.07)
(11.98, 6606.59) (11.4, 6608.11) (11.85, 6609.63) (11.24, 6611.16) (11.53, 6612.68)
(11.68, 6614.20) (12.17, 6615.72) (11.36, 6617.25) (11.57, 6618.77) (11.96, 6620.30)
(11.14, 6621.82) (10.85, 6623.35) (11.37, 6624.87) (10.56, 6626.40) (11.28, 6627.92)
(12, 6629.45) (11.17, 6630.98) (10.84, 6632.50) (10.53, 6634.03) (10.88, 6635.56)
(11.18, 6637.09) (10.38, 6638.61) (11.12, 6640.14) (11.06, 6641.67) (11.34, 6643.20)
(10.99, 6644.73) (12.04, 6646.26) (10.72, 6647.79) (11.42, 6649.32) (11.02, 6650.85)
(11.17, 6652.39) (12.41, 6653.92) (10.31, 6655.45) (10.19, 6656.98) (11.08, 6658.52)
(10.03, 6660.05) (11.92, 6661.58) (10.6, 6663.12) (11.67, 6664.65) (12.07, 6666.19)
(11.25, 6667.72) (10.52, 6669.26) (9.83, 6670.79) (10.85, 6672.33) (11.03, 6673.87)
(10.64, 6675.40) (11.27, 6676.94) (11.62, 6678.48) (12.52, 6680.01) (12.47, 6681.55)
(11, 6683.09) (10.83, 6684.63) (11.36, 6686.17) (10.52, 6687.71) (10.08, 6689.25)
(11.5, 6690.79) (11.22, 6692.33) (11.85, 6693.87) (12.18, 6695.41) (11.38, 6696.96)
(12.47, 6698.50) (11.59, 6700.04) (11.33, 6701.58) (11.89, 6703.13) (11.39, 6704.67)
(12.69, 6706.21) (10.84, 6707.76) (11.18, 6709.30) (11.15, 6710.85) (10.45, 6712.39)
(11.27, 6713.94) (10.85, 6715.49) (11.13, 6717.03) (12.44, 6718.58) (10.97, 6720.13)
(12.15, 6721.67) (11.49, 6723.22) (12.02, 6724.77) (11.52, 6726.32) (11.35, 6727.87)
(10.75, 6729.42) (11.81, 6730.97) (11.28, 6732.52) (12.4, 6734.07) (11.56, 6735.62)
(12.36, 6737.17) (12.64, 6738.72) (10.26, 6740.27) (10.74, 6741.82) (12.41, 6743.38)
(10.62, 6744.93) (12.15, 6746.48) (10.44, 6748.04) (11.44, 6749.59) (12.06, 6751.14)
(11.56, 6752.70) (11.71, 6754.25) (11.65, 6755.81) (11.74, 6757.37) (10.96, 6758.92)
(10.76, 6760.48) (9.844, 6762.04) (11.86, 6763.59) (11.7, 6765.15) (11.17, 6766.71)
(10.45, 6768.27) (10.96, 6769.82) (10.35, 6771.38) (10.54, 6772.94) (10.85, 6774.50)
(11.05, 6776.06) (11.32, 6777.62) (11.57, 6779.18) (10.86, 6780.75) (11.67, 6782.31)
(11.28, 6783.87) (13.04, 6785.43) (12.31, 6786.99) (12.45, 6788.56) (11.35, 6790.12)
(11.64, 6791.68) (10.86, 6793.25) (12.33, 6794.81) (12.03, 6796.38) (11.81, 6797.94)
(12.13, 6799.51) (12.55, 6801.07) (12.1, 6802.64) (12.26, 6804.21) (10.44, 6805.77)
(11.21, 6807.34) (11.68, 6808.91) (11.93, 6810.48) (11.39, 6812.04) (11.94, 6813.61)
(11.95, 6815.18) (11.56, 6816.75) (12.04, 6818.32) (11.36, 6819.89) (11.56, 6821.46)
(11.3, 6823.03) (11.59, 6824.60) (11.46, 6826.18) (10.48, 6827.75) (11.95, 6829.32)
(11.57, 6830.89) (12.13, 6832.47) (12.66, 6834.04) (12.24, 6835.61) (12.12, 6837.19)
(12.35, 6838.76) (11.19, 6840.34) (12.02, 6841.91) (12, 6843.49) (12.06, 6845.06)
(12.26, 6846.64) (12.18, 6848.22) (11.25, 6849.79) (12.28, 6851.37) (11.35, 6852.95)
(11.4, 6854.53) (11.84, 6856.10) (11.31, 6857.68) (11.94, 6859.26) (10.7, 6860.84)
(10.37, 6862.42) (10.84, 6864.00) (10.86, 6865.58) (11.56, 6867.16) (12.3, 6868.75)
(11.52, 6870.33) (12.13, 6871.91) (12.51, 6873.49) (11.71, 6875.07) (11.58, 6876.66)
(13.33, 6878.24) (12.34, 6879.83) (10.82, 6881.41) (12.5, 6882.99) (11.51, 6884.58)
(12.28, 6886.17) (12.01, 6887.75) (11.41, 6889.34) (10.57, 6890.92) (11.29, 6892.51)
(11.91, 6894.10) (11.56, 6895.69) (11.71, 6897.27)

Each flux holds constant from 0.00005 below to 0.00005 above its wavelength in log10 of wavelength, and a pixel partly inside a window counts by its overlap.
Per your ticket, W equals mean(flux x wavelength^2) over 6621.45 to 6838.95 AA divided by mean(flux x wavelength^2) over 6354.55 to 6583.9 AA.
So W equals 1.08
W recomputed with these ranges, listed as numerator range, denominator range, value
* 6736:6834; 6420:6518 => 1.12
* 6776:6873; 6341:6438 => 1.16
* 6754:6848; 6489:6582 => 1.10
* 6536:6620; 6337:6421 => 1.08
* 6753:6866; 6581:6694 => 1.08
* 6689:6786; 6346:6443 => 1.10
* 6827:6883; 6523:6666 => 1.11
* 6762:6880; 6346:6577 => 1.13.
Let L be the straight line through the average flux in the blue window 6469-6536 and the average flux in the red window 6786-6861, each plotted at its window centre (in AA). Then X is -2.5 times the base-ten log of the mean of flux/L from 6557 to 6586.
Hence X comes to -0.05 mag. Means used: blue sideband 11.3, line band 11.9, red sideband 11.8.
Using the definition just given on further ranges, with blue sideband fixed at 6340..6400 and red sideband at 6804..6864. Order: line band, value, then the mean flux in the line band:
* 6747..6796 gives 0.03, 11.4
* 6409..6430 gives 0.04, 11.2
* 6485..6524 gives 0.04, 11.3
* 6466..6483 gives 0.05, 11.1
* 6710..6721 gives 0.04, 11.2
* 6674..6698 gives 0.03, 11.4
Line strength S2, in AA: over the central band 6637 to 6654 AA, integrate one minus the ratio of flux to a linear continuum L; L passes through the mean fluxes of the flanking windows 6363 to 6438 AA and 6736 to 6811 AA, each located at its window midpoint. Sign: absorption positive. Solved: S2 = 0.4 AA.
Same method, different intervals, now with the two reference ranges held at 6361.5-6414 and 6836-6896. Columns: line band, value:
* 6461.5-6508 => 1.3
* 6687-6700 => 0.2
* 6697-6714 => 0.2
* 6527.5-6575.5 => -0.4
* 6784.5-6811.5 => -0.5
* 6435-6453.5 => 0.1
